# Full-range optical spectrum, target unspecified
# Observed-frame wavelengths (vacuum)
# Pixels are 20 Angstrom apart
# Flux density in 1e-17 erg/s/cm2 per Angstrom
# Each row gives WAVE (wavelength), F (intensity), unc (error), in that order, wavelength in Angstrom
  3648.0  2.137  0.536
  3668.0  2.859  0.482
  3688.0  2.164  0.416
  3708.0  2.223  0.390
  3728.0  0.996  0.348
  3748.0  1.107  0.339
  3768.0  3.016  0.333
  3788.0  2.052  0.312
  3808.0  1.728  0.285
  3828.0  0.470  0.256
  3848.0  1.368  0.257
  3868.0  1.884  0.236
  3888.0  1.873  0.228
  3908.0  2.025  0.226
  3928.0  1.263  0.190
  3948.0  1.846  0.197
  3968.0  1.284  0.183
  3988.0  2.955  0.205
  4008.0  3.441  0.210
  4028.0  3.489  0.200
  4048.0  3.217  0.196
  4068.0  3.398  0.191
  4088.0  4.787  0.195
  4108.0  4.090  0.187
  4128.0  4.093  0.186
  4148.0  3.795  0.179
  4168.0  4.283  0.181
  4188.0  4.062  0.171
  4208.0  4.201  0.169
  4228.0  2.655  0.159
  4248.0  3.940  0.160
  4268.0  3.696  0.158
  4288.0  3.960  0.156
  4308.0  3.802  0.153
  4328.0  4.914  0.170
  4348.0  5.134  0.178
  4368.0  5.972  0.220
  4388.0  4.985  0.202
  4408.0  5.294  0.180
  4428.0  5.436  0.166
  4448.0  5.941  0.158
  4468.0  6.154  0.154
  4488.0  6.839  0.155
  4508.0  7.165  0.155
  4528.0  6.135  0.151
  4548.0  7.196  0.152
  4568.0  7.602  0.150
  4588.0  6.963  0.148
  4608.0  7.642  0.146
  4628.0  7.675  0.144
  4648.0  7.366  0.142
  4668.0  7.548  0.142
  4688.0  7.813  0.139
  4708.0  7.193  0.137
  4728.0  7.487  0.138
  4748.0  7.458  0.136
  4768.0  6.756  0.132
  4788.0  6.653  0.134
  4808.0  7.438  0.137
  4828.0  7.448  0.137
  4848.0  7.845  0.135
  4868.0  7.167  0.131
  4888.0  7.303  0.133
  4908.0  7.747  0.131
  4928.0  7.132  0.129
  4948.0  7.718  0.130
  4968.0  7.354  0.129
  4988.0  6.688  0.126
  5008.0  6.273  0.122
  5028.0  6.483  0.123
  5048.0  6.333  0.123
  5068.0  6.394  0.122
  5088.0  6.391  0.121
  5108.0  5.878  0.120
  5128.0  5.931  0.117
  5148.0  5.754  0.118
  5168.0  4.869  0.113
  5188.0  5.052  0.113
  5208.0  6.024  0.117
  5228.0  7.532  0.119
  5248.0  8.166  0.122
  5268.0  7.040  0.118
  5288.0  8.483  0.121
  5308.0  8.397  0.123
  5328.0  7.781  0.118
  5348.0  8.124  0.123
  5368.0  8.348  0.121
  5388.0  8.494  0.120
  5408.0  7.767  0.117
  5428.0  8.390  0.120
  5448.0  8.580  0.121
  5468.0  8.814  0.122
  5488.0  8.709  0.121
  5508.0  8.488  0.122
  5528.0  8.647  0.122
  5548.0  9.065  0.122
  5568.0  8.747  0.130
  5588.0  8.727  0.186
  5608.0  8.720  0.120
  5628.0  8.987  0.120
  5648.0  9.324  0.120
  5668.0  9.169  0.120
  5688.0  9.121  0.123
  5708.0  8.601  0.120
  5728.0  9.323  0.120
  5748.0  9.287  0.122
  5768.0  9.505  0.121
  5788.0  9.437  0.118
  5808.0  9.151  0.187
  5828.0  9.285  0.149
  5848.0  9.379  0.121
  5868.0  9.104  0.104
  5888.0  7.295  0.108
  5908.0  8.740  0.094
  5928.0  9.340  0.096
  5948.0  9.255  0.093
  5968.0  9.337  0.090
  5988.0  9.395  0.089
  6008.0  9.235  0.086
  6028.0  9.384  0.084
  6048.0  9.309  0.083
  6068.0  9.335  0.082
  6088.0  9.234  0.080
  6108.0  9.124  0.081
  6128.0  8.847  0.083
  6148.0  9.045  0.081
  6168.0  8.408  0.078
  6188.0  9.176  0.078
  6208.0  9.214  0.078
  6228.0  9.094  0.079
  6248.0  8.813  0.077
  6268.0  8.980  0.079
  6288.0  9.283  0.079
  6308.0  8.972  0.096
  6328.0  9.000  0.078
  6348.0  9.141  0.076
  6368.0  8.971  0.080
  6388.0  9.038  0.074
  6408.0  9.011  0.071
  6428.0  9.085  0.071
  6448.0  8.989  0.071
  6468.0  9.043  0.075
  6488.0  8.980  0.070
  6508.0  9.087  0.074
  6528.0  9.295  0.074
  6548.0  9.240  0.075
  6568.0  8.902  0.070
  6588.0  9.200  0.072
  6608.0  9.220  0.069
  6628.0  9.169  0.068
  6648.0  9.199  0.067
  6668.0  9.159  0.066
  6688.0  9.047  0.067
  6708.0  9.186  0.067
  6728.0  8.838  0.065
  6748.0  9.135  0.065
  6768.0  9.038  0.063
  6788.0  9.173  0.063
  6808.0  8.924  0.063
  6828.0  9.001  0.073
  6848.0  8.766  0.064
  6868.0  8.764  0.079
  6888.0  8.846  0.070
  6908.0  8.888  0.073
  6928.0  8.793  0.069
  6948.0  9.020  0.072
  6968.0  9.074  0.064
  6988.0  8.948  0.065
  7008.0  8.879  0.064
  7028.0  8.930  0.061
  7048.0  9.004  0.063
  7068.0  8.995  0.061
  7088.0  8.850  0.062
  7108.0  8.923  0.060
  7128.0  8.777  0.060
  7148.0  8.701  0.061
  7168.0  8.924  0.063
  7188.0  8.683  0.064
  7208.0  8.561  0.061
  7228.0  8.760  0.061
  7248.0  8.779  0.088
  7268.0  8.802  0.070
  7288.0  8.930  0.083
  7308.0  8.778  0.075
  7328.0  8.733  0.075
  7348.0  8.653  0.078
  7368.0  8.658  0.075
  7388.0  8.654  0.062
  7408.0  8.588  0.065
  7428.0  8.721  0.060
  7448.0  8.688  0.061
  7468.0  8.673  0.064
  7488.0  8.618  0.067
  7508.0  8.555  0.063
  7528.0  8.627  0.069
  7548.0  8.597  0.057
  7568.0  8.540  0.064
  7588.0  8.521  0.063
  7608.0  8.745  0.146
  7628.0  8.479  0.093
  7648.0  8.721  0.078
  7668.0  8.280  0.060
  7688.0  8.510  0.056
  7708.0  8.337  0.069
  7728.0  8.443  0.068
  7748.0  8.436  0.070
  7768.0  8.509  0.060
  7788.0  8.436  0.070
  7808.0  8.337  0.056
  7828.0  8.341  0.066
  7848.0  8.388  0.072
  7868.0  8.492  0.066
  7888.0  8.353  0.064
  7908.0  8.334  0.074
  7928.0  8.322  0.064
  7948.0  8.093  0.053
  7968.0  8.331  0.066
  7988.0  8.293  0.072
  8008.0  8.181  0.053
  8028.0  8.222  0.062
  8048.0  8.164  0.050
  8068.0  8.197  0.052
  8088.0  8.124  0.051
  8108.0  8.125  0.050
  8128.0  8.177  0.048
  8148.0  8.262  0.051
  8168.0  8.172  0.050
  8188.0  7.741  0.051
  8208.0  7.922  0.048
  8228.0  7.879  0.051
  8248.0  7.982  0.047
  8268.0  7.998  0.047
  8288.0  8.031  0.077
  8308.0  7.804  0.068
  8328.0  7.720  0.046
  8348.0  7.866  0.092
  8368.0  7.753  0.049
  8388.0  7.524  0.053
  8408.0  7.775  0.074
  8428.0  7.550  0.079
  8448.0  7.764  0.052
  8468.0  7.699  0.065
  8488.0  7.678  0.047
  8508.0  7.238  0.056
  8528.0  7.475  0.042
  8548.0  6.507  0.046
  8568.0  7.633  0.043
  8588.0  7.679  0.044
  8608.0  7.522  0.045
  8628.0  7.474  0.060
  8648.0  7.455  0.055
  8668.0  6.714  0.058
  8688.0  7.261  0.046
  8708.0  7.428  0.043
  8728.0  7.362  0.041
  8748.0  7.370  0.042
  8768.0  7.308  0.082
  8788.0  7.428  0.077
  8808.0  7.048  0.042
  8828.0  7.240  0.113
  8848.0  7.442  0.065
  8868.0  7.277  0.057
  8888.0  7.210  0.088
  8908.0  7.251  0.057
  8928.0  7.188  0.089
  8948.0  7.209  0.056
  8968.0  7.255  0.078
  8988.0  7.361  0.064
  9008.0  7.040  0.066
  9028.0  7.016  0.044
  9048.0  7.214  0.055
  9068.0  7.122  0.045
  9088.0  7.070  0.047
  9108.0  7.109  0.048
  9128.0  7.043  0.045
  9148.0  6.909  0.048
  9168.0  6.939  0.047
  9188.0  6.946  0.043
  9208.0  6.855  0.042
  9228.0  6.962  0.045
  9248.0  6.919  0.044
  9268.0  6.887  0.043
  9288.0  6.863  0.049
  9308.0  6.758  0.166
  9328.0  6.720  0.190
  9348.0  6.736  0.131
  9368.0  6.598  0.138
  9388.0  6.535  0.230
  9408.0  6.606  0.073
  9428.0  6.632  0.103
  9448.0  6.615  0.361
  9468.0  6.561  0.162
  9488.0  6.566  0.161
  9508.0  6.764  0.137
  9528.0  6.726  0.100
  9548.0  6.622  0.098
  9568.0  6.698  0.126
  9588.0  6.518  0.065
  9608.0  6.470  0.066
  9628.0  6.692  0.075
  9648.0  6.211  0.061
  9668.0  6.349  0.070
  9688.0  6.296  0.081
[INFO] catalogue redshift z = 0.000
